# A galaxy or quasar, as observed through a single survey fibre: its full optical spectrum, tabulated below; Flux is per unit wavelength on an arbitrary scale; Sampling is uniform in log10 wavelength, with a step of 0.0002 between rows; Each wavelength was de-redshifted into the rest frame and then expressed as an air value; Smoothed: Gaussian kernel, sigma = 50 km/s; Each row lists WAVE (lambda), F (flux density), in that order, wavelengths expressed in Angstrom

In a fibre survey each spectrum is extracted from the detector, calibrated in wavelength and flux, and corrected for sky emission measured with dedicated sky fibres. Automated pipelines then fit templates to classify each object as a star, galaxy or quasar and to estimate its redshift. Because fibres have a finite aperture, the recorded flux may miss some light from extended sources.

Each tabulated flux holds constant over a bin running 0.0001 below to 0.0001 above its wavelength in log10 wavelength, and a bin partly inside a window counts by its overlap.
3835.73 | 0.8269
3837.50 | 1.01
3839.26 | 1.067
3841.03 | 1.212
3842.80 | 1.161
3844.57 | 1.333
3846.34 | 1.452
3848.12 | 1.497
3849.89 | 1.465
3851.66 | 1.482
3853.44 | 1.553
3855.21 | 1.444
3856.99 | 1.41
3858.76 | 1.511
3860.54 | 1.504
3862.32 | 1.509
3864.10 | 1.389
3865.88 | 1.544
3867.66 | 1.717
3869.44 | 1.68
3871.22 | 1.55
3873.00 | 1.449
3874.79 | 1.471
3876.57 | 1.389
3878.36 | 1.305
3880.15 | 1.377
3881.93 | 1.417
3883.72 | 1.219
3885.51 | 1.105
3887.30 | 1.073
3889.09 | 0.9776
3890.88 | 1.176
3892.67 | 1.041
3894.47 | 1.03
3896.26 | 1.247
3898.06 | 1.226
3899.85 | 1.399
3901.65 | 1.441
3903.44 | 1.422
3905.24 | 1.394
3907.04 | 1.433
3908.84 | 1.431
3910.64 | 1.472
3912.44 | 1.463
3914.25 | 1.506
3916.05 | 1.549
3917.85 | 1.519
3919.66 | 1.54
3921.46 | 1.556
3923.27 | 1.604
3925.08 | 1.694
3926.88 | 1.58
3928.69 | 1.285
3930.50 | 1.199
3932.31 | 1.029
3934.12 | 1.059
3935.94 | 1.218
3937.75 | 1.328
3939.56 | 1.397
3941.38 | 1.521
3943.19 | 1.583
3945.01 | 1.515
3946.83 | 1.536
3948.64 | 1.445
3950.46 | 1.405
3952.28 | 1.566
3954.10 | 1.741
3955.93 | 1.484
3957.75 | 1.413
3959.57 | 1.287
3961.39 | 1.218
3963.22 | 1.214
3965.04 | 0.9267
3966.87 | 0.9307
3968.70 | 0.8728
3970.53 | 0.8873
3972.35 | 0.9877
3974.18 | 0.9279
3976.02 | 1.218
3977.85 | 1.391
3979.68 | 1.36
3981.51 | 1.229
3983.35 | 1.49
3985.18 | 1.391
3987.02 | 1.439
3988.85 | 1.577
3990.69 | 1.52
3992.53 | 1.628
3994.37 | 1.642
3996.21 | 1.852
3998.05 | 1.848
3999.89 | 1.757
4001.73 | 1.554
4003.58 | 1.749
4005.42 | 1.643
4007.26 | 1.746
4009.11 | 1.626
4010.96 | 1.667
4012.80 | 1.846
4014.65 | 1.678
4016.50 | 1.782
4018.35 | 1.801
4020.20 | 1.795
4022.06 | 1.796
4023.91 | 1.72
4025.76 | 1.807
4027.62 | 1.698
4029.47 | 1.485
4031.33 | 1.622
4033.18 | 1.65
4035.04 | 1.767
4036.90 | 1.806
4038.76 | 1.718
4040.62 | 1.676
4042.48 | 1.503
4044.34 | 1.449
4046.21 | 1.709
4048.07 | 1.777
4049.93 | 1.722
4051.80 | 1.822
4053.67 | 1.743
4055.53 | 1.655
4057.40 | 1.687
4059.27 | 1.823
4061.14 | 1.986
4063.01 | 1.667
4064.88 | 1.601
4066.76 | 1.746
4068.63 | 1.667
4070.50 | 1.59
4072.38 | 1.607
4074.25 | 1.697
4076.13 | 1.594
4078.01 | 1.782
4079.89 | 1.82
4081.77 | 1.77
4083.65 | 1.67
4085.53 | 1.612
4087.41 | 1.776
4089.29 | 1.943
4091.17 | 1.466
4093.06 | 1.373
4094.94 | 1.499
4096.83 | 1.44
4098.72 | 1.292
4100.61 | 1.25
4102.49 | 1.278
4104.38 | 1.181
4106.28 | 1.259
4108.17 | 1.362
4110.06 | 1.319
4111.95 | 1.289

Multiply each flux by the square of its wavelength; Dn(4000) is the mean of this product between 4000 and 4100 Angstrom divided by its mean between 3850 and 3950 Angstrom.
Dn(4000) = 1.3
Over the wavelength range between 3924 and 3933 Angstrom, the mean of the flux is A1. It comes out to 1.37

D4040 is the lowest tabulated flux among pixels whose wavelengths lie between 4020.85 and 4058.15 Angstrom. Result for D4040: 1.449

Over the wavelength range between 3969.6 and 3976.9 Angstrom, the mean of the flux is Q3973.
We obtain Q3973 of 1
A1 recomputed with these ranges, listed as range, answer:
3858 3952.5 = 1.39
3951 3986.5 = 1.24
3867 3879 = 1.51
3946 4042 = 1.52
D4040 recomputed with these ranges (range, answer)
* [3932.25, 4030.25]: 0.8728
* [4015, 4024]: 1.72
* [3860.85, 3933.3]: 0.9776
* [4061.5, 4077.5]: 1.59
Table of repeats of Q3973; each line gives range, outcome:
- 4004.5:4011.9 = 1.67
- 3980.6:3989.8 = 1.43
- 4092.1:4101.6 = 1.37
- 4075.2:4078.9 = 1.69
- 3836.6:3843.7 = 1.11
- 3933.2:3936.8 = 1.13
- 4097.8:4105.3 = 1.25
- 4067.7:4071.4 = 1.63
